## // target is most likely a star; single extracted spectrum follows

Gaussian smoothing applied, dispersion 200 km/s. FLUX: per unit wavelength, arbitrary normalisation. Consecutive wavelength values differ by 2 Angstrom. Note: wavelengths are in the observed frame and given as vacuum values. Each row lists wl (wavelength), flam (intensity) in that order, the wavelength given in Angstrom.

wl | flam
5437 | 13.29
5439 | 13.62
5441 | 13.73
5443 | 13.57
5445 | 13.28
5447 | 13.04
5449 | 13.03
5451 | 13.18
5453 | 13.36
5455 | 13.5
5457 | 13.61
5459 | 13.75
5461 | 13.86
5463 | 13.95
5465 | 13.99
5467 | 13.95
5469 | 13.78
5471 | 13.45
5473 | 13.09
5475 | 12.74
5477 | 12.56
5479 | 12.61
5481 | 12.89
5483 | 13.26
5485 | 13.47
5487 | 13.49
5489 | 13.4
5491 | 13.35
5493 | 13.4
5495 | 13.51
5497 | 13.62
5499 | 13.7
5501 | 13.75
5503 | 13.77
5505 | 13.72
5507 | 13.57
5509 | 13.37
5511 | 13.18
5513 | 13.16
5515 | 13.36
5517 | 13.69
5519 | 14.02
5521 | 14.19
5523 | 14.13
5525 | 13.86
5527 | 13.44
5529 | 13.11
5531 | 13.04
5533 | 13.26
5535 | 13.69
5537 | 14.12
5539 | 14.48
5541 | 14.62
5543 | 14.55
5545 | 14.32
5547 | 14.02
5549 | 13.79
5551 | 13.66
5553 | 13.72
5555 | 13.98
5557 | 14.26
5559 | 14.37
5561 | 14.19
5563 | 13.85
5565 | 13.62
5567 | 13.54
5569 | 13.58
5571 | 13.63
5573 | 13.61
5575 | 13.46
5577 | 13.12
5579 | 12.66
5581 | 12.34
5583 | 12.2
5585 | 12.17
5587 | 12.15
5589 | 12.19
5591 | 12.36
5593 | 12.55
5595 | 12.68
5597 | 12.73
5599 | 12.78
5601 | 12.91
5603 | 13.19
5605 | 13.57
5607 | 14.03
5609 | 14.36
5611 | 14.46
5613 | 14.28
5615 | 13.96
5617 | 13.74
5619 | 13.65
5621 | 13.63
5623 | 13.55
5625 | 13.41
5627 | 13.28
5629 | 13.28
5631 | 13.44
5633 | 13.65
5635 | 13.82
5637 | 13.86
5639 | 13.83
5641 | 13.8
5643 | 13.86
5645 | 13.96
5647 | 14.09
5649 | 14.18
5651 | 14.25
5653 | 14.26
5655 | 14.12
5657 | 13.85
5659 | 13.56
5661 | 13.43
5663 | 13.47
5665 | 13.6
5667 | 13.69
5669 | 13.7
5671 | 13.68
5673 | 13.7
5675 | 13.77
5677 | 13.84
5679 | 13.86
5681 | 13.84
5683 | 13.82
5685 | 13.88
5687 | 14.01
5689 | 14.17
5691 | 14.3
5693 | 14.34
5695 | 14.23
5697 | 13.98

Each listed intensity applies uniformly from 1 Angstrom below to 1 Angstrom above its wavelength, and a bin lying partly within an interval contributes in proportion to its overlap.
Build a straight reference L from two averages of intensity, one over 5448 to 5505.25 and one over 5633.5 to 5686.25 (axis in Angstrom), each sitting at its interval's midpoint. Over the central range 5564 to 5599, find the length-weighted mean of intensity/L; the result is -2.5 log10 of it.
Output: 0.066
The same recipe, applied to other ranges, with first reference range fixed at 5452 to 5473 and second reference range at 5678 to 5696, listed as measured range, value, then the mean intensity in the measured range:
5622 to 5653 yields 0.02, 13.8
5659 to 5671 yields 0.03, 13.6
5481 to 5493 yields 0.03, 13.4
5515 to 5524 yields -0.01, 13.9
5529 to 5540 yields 0.01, 13.7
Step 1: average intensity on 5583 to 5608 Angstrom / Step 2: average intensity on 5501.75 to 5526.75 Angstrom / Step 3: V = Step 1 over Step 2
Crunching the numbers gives 0.9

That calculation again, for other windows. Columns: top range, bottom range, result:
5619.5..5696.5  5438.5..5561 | 1.02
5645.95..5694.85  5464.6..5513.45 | 1.04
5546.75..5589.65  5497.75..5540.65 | 0.98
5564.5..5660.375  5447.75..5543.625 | 0.99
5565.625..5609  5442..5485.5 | 0.97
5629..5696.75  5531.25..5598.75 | 1.03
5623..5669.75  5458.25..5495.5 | 1.03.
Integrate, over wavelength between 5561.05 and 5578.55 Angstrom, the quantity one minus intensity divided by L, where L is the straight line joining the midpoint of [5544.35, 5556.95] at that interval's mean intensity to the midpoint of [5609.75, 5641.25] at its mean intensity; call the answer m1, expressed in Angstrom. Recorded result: 0.4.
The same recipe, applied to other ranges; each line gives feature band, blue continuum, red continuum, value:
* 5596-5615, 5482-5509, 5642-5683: 0.2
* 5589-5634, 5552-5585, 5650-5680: 0.7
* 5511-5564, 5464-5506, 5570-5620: -2.3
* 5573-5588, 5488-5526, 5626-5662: 1.2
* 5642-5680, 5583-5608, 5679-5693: -0.5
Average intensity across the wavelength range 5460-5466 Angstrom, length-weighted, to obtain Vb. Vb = 13.9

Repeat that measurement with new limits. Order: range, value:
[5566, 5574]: 13.6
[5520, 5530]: 13.7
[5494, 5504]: 13.7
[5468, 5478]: 13.1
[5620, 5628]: 13.5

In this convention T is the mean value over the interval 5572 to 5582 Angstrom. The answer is 13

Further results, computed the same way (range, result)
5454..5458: 13.6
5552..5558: 14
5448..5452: 13.1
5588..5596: 12.4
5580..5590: 12.2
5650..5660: 14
